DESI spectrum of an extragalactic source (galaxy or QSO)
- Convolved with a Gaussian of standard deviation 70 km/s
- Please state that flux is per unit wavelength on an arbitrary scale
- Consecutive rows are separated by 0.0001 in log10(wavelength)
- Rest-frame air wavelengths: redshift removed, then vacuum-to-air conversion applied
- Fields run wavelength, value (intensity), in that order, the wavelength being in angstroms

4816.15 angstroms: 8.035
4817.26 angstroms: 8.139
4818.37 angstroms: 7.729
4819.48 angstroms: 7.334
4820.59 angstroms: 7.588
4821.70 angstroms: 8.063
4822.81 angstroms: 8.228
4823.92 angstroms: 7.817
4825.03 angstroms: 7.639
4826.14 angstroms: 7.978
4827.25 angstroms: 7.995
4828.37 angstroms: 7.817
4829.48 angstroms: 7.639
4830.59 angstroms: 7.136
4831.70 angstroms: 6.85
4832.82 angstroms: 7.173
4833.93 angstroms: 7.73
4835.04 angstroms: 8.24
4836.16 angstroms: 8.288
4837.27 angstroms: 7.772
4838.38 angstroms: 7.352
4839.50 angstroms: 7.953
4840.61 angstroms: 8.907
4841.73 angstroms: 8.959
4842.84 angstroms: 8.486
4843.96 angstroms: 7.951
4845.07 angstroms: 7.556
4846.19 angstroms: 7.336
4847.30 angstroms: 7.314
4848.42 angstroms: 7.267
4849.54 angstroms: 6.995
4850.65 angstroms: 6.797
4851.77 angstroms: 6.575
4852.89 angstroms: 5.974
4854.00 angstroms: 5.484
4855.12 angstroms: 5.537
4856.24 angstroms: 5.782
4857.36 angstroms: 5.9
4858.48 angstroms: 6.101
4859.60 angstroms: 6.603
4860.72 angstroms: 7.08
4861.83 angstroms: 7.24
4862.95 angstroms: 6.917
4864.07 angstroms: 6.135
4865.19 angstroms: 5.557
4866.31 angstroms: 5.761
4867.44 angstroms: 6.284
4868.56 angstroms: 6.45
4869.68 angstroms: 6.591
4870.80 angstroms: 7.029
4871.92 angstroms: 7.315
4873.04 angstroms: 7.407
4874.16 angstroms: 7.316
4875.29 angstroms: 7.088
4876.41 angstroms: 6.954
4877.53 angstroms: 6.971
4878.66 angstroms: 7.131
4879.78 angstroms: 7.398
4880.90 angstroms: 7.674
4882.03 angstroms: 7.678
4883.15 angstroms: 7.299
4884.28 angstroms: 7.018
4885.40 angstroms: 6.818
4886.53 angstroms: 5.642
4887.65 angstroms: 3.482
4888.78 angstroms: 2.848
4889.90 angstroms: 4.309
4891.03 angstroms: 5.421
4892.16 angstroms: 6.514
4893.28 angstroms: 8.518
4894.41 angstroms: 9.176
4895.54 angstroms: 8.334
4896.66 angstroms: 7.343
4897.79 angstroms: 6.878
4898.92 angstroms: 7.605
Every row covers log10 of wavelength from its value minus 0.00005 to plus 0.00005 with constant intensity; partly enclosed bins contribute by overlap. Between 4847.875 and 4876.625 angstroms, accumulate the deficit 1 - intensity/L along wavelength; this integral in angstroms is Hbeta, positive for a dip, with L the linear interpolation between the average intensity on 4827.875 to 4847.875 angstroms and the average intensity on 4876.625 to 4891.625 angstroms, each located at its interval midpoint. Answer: 1.5 angstroms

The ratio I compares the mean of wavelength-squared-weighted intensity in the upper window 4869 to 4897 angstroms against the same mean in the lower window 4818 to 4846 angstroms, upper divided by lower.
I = 0.88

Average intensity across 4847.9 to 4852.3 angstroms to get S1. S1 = 6.91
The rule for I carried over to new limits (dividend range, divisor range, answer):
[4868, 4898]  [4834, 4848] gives 0.86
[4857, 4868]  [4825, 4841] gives 0.83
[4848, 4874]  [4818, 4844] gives 0.83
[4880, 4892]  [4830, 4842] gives 0.77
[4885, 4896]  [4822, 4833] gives 0.82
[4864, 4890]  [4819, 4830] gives 0.85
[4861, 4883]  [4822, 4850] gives 0.90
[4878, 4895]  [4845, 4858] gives 1.01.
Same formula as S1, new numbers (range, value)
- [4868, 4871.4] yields 6.71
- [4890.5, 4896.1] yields 7.61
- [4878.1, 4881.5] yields 7.41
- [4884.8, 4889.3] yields 4.74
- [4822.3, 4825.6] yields 7.9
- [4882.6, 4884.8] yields 7.14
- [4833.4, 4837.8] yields 8.01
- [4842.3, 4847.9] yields 7.72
